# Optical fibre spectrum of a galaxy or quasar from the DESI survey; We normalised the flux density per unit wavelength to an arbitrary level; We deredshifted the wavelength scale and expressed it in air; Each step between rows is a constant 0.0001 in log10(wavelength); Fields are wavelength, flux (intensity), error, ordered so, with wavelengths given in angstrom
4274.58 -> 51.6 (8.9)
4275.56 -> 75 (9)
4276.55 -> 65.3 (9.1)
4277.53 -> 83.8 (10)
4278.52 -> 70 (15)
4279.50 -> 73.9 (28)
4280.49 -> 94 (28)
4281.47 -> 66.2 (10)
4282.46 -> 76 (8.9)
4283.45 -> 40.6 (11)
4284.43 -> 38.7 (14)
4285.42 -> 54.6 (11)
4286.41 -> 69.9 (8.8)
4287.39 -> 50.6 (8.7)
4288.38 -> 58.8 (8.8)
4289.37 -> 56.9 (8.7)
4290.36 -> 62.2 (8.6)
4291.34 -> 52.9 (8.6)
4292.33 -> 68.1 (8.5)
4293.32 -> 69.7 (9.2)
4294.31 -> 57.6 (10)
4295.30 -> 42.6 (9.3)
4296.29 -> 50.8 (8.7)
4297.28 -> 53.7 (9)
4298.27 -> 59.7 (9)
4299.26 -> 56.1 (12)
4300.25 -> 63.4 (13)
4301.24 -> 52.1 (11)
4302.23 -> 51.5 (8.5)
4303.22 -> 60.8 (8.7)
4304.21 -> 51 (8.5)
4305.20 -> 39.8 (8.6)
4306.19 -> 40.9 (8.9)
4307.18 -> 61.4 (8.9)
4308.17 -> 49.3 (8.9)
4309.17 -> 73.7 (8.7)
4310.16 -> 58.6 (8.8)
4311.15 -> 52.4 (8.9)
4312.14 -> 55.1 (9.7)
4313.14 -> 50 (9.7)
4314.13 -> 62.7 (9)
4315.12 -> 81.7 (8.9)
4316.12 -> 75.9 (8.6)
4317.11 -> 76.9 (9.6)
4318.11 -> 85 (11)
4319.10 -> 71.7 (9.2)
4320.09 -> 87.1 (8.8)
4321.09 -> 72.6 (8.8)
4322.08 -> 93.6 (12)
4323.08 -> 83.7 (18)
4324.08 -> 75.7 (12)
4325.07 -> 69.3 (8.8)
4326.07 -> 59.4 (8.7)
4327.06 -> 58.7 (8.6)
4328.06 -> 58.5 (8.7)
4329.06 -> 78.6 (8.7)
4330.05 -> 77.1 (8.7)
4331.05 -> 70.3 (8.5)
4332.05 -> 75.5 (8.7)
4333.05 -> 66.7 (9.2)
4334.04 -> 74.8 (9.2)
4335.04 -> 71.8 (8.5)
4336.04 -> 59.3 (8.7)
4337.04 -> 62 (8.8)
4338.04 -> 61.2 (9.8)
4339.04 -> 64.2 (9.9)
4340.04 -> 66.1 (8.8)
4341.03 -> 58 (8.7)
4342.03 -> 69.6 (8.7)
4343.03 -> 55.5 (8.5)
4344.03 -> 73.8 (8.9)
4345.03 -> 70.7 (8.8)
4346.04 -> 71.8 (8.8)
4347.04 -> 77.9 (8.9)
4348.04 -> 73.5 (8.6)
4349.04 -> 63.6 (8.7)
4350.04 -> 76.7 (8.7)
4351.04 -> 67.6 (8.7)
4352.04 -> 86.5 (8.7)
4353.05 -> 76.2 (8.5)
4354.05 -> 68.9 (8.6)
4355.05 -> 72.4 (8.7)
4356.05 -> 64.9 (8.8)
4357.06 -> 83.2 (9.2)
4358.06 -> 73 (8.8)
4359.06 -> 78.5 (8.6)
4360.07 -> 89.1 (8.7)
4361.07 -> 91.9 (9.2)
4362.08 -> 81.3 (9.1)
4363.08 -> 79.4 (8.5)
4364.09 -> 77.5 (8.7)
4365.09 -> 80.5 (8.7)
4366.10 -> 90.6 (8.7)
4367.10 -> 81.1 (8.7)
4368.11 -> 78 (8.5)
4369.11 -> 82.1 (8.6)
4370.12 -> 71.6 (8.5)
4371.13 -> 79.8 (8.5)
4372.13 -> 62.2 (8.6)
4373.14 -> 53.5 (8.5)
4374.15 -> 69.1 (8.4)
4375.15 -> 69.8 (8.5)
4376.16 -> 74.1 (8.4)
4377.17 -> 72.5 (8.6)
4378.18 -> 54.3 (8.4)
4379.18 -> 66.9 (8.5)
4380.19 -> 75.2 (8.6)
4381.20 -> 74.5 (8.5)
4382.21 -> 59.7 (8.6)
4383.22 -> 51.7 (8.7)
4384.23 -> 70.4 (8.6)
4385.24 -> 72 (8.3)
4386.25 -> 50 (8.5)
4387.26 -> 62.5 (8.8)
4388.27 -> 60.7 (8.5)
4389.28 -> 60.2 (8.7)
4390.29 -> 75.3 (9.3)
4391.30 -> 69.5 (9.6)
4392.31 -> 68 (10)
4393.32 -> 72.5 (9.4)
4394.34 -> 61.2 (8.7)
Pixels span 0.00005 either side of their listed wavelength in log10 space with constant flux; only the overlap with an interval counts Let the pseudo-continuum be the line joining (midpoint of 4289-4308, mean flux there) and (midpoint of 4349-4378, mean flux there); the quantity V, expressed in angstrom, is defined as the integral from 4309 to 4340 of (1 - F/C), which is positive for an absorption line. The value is -3.1 angstrom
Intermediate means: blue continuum 55.2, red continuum 75.7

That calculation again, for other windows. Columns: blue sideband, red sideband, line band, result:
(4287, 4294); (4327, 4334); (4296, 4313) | 2.4 angstrom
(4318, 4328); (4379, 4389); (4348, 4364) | -1.8 angstrom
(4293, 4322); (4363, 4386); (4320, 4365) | -4.1 angstrom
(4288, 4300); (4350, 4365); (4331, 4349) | 1.1 angstrom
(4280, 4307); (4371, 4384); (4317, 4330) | -3.1 angstrom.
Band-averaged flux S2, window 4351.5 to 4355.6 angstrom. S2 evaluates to 75.8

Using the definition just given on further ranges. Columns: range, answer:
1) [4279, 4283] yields 77.1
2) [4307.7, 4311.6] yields 58.6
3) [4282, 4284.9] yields 51.6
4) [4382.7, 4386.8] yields 61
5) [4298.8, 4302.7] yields 55.8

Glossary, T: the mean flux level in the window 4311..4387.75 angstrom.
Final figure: 71.3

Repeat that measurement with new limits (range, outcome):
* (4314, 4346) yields 71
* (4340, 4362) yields 73.5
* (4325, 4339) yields 67.2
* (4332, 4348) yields 67.4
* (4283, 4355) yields 64.5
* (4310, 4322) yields 70.3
